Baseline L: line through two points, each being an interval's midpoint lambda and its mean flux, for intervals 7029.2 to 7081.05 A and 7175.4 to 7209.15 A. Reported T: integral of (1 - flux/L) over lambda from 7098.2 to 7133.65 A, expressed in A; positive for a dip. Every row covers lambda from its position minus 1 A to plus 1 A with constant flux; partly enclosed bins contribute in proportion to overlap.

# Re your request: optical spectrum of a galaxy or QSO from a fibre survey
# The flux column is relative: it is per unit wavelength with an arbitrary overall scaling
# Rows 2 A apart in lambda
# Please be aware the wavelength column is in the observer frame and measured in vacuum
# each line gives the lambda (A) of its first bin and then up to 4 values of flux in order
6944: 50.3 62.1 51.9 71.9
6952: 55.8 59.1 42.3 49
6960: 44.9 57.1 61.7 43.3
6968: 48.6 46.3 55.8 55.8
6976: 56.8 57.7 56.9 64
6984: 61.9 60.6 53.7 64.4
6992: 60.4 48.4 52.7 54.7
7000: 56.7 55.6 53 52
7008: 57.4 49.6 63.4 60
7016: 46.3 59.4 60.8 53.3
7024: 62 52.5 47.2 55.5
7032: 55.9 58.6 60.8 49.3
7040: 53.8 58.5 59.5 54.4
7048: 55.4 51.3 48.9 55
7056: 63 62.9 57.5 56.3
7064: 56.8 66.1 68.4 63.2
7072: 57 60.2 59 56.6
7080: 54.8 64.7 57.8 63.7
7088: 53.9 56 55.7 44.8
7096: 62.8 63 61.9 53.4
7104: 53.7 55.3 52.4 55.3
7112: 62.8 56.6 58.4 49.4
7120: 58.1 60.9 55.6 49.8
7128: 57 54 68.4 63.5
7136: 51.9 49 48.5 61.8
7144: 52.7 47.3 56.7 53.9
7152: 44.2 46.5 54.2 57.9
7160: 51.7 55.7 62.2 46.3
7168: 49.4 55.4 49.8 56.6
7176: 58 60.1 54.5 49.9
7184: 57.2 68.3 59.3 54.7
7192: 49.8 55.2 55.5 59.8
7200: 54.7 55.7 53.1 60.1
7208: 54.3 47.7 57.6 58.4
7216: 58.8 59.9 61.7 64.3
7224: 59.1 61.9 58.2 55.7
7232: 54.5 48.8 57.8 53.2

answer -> 0.12 A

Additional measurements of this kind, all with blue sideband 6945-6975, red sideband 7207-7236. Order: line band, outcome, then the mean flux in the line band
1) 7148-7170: 1.5 A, 52.5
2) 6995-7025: -0.8 A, 55.8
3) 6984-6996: -0.7 A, 57.5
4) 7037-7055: 0.3 A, 54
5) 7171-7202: 0.3 A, 56.2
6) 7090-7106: -0.2 A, 56.4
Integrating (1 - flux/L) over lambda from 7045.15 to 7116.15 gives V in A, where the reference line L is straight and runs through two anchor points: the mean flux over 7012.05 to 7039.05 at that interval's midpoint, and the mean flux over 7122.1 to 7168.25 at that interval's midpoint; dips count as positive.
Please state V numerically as -3.6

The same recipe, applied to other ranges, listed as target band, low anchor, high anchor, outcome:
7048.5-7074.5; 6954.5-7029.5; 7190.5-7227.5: -1.6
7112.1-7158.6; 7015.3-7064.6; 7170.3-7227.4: 1.5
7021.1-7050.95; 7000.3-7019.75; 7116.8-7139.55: 0.2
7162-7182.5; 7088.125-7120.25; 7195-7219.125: 0.7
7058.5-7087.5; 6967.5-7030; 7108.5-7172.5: -2.6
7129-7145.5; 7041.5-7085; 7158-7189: 0.2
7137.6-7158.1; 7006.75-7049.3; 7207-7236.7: 1.7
